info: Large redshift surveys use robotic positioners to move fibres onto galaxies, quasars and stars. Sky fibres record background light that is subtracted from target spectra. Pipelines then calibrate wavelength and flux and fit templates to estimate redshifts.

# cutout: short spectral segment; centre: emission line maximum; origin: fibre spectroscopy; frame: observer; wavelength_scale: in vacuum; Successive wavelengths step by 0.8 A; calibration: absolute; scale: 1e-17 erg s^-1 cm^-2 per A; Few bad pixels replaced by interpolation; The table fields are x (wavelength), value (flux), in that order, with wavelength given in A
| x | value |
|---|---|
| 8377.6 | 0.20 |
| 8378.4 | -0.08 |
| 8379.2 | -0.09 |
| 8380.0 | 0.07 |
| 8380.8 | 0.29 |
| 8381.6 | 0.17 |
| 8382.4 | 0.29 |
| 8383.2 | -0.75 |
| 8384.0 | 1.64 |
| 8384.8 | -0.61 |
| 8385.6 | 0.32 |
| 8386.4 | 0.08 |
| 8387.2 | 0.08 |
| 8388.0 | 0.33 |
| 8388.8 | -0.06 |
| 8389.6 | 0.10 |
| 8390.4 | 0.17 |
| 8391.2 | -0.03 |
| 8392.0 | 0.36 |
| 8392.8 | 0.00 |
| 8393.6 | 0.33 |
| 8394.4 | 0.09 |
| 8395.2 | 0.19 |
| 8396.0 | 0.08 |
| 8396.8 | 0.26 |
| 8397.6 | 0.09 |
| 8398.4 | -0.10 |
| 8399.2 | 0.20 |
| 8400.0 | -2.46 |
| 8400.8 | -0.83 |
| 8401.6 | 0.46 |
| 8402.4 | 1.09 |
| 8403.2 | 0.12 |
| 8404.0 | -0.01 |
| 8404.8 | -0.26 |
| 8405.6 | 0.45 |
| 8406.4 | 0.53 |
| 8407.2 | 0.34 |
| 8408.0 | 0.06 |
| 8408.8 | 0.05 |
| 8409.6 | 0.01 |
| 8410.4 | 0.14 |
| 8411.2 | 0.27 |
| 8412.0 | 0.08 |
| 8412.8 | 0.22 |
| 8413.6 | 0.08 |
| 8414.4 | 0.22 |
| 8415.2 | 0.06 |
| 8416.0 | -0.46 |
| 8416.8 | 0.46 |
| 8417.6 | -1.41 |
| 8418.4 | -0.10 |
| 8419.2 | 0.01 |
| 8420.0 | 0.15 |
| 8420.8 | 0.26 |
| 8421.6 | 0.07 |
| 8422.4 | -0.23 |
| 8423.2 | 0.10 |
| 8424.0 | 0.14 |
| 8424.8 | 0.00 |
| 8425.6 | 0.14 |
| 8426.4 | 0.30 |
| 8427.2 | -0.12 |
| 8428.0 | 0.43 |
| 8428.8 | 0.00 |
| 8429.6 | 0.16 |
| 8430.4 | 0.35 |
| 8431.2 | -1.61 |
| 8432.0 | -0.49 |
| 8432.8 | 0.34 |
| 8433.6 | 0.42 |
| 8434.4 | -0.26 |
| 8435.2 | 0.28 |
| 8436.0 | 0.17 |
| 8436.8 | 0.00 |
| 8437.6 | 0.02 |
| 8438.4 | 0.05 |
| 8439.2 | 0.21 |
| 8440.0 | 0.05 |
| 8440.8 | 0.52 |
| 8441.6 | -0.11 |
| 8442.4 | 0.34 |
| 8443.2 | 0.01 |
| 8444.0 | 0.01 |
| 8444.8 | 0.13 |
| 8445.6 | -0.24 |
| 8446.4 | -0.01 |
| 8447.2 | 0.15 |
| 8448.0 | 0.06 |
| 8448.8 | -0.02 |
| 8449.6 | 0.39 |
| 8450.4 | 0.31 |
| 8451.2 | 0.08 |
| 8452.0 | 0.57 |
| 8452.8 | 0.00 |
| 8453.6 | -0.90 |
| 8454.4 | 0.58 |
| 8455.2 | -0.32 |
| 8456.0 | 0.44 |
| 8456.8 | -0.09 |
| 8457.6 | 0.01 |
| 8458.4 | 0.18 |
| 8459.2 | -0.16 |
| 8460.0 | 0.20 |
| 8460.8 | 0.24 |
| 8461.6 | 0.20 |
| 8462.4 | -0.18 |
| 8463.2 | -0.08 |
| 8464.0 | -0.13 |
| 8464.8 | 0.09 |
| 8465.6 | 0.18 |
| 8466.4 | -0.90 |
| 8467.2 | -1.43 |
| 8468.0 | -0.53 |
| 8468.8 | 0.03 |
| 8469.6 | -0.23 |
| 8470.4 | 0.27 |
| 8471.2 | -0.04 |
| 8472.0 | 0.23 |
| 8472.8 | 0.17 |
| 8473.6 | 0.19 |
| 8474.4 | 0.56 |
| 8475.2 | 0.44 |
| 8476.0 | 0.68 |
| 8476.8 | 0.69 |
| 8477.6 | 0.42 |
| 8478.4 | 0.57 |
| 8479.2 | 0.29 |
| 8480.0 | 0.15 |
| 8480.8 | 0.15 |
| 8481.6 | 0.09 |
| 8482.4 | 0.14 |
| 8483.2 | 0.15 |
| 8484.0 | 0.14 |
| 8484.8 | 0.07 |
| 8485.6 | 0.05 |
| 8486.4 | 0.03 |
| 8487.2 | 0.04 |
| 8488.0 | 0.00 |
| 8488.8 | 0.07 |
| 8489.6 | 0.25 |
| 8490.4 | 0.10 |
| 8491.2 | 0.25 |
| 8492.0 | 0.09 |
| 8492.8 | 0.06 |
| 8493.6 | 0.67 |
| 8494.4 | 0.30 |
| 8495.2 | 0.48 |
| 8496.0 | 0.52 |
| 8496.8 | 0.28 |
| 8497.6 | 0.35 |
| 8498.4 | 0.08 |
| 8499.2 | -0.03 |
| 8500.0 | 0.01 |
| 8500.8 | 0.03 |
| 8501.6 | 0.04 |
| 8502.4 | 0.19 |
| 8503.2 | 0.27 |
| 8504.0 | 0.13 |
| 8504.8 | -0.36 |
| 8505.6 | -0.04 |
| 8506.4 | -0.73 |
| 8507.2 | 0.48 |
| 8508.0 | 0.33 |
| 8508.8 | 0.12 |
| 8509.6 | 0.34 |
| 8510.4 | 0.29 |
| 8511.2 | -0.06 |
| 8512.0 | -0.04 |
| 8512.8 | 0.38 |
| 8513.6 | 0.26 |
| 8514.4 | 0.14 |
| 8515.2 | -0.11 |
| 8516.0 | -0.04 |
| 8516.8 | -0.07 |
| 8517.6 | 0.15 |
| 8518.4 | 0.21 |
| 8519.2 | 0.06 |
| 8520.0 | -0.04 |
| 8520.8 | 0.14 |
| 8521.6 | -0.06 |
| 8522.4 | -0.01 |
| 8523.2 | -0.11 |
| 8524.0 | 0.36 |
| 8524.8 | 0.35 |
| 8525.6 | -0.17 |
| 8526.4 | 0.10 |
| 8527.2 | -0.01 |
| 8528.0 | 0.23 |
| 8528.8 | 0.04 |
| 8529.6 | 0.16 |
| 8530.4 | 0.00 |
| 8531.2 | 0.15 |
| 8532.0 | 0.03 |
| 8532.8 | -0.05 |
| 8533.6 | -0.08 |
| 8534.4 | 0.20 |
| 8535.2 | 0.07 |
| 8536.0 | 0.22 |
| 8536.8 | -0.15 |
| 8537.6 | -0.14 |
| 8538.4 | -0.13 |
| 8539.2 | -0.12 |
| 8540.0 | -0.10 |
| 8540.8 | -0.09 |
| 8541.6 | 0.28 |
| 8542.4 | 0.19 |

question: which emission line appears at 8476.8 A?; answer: Hbeta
